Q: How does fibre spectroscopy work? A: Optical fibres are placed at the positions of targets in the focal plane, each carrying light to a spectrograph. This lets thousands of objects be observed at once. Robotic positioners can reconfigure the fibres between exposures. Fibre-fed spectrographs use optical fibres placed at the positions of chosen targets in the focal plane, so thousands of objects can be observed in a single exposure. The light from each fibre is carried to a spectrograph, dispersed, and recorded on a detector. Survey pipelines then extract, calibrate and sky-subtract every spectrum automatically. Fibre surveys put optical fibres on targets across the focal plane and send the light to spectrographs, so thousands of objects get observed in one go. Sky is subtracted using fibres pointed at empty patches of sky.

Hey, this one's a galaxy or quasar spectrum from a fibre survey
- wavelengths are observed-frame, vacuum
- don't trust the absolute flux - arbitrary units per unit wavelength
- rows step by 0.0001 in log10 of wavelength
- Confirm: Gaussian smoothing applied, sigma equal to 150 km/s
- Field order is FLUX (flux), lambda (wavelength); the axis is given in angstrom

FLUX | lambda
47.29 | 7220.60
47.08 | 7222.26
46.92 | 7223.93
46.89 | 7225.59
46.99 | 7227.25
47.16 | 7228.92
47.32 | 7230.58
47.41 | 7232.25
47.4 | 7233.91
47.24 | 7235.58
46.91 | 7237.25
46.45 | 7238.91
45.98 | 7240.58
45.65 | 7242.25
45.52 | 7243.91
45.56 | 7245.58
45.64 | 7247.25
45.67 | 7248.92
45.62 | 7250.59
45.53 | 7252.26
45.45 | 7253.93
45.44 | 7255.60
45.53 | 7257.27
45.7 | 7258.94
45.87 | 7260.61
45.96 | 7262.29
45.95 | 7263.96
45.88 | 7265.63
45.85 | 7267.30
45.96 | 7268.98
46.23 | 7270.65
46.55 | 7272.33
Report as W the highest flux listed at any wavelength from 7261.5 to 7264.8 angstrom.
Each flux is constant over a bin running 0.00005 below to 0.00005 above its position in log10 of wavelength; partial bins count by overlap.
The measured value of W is 45.96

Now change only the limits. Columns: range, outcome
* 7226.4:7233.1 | 47.41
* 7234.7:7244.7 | 47.24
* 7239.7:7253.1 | 45.98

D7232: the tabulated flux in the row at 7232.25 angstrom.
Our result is 47.41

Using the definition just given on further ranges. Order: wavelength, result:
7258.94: 45.7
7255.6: 45.44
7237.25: 46.91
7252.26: 45.53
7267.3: 45.85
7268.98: 45.96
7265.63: 45.88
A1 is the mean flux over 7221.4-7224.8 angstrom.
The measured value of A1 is 47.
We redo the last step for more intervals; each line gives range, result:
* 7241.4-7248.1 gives 45.6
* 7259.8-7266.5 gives 45.9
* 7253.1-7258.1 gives 45.5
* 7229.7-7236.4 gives 47.3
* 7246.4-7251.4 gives 45.6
